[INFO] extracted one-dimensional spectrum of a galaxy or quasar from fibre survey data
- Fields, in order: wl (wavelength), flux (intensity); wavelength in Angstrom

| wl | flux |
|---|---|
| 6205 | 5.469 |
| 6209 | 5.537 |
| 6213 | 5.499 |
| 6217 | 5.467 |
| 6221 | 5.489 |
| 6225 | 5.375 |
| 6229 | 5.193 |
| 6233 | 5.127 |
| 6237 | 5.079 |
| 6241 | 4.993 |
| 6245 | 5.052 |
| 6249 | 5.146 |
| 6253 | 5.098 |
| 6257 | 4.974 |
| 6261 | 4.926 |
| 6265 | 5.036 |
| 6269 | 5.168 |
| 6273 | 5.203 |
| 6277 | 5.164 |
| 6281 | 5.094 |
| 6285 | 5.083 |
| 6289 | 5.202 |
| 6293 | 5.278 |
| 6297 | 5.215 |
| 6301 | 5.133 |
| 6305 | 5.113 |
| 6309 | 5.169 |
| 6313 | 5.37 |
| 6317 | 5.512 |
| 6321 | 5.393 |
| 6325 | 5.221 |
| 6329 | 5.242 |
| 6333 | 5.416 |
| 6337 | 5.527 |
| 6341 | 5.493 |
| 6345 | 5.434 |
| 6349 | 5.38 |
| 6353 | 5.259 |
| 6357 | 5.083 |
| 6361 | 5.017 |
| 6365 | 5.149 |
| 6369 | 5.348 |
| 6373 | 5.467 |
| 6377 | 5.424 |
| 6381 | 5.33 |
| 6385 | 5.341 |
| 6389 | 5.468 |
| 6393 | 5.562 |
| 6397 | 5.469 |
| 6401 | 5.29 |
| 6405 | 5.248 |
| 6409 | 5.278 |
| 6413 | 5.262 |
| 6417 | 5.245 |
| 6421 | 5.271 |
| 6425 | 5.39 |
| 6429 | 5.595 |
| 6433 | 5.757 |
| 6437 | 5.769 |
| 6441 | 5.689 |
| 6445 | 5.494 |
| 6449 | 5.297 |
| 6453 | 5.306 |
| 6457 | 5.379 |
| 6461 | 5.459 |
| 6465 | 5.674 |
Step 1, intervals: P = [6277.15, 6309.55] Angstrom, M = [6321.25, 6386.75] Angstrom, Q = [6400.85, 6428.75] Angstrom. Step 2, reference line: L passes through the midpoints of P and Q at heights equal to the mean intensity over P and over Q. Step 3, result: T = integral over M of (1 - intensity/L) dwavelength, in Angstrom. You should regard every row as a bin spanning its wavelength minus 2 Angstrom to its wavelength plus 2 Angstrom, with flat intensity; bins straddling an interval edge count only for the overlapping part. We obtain -1.1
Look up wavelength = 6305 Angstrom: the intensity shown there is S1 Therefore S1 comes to 5.113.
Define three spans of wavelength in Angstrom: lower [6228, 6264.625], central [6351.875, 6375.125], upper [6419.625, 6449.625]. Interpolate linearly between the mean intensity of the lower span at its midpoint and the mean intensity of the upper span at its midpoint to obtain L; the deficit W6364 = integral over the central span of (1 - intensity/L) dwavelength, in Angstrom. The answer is 0.6 Angstrom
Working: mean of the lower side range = 5.06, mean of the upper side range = 5.55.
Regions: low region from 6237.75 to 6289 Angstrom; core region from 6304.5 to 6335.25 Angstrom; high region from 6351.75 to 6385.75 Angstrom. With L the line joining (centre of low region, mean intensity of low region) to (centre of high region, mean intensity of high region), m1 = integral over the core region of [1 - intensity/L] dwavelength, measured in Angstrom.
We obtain -0.80 Angstrom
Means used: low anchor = 5.08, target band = 5.32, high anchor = 5.27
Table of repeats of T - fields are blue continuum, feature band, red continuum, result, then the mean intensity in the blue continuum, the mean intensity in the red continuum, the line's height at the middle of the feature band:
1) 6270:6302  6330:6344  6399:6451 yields -0.5 Angstrom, 5.17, 5.43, 5.27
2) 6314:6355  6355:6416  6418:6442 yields 1.8 Angstrom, 5.39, 5.56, 5.48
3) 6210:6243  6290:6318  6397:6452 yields 0.5 Angstrom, 5.29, 5.43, 5.34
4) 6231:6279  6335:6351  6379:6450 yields -0.6 Angstrom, 5.08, 5.43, 5.27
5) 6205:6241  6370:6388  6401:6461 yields 0.0 Angstrom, 5.33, 5.42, 5.4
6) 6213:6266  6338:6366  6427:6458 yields 0.5 Angstrom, 5.17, 5.54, 5.37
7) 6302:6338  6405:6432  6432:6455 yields 0.7 Angstrom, 5.32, 5.54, 5.5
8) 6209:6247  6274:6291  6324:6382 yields 0.5 Angstrom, 5.27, 5.32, 5.29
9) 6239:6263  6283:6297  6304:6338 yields 0.0 Angstrom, 5.03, 5.33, 5.2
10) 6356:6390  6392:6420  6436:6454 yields 0.3 Angstrom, 5.29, 5.51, 5.39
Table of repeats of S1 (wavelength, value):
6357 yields 5.083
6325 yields 5.221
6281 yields 5.094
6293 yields 5.278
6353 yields 5.259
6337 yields 5.527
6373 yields 5.467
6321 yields 5.393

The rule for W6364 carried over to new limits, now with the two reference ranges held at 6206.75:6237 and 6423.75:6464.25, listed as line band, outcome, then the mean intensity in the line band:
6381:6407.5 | 0.5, 5.39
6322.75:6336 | 0.3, 5.31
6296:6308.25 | 0.6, 5.15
